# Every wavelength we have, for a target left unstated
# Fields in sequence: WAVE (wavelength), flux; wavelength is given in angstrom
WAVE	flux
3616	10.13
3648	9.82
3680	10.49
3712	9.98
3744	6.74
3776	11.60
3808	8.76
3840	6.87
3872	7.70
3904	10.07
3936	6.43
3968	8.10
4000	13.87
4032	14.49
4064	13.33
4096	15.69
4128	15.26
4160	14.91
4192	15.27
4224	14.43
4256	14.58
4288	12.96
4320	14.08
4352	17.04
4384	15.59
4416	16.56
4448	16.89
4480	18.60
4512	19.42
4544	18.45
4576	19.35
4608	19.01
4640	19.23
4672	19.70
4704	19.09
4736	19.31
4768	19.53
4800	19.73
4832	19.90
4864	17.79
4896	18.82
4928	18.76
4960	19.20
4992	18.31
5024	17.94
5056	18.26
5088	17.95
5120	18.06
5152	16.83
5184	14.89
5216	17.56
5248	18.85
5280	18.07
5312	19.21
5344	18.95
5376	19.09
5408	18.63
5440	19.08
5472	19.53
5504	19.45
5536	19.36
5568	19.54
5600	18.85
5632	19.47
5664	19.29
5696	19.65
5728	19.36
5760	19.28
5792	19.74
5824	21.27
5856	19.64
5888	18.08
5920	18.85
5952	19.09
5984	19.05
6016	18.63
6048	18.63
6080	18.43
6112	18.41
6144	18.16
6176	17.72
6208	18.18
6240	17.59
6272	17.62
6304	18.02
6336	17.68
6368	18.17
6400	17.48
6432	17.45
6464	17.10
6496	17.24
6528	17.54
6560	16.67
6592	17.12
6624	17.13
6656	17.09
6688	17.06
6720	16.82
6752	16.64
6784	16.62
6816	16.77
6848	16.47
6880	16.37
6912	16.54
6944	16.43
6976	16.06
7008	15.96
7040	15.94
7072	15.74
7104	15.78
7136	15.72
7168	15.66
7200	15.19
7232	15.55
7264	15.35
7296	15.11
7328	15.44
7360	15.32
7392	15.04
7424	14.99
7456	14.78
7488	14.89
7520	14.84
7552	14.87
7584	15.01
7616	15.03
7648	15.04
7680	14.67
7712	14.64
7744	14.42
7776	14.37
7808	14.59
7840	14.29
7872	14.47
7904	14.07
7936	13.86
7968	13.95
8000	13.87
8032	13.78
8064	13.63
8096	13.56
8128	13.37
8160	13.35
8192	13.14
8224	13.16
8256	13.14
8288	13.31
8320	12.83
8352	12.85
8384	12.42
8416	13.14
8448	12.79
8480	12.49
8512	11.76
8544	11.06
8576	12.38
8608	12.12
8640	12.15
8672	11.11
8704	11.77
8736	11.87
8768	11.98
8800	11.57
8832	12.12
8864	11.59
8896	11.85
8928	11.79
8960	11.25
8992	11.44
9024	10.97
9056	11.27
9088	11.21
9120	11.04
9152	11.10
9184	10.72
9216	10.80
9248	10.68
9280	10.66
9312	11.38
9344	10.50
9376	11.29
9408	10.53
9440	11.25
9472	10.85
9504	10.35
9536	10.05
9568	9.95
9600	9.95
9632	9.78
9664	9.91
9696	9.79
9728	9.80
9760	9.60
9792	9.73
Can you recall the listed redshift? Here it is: 0.00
